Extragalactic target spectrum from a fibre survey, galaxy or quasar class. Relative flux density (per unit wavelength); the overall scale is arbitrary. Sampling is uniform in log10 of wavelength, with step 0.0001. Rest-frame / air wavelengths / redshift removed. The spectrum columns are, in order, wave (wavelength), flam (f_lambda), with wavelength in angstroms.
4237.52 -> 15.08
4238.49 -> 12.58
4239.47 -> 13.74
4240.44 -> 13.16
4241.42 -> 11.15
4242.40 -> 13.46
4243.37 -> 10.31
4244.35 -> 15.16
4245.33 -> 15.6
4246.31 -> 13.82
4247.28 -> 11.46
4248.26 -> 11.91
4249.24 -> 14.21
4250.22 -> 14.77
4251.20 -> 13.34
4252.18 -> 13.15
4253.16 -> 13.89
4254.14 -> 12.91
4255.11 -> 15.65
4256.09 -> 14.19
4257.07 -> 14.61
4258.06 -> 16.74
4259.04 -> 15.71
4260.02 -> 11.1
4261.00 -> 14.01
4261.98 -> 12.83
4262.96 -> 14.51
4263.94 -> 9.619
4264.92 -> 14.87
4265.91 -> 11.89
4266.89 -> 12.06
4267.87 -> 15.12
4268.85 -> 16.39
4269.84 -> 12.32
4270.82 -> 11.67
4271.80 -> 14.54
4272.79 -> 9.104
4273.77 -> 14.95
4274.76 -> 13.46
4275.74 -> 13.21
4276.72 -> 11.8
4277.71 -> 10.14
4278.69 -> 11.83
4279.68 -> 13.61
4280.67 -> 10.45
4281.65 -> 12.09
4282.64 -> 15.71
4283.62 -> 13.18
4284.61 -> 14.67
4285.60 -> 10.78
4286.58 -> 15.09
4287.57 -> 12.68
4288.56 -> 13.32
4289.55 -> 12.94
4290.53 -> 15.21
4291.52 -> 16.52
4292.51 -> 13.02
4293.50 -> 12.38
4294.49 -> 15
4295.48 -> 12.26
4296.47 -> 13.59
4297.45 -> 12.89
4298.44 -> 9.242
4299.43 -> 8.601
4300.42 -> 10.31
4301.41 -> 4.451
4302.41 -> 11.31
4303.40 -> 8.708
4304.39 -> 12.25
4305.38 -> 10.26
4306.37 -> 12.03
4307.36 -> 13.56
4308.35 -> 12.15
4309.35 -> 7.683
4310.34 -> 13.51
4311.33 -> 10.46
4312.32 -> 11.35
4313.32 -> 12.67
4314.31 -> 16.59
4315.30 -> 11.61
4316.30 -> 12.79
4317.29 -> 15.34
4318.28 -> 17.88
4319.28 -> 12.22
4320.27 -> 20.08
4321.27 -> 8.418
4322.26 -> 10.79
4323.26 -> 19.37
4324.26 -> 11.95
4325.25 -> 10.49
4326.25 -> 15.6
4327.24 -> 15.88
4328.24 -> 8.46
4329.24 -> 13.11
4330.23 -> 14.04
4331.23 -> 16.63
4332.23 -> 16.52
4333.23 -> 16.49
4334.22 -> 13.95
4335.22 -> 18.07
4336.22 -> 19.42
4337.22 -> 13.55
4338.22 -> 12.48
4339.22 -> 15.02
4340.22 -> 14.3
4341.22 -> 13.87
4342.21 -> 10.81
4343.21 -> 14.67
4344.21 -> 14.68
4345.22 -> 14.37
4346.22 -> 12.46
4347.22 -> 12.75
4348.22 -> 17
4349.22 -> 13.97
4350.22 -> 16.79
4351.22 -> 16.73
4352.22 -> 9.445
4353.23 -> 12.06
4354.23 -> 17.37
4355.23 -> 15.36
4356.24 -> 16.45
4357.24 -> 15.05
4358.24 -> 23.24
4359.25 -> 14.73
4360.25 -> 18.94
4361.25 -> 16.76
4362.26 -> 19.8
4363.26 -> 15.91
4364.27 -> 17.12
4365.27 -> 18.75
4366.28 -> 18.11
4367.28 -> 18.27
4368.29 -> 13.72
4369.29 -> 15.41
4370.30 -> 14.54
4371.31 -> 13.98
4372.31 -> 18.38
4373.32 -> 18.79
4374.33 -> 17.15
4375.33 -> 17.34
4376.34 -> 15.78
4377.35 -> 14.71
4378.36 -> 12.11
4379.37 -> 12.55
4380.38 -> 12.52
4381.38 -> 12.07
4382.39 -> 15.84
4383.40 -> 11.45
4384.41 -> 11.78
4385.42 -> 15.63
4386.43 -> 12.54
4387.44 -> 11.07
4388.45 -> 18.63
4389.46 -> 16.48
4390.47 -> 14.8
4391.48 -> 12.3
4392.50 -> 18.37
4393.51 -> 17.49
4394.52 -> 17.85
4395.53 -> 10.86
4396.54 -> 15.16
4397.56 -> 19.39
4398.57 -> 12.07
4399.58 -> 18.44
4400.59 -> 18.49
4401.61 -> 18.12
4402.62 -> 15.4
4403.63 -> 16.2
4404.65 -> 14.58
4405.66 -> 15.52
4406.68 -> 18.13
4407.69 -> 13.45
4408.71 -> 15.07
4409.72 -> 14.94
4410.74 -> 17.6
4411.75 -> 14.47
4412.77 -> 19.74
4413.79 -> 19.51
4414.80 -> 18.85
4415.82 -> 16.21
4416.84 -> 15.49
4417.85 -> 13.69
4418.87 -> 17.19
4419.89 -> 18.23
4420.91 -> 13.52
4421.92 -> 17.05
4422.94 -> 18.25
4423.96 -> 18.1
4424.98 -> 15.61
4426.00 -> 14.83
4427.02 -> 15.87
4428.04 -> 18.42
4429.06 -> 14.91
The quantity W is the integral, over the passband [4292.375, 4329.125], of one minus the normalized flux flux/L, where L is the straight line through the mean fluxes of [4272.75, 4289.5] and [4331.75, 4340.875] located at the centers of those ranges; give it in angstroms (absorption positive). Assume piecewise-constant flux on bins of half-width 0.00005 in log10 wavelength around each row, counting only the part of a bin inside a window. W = 5.1 angstroms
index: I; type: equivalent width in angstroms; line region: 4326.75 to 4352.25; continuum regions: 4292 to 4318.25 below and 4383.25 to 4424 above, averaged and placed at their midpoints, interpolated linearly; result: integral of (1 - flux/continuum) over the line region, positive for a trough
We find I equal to -2.5 angstroms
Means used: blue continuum 11.8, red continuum 15.9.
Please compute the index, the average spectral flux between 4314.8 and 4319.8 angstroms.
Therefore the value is 14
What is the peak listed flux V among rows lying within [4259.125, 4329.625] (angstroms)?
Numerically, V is 20.08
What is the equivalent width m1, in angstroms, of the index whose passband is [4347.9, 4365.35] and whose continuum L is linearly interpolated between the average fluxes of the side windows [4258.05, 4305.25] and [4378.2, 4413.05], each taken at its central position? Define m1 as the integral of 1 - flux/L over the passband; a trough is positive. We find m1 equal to -2.5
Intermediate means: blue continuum 12.6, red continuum 15.2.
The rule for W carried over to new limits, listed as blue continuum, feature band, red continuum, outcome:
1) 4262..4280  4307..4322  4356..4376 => 1.8 angstroms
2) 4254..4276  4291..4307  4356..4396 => 3.1 angstroms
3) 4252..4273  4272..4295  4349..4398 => 1.4 angstroms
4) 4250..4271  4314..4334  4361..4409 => 0.7 angstroms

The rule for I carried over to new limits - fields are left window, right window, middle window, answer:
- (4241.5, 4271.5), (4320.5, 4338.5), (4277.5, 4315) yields 4.7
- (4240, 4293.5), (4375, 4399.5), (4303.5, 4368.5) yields -2.2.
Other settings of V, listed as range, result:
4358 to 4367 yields 23.24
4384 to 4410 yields 19.39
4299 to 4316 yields 16.59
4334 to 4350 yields 19.42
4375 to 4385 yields 17.34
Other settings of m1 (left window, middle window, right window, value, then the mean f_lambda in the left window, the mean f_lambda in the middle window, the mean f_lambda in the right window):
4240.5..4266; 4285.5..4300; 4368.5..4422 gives 1.2 angstroms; 13.5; 13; 15.6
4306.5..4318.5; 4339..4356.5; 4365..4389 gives -0.3 angstroms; 12.8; 14.3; 15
